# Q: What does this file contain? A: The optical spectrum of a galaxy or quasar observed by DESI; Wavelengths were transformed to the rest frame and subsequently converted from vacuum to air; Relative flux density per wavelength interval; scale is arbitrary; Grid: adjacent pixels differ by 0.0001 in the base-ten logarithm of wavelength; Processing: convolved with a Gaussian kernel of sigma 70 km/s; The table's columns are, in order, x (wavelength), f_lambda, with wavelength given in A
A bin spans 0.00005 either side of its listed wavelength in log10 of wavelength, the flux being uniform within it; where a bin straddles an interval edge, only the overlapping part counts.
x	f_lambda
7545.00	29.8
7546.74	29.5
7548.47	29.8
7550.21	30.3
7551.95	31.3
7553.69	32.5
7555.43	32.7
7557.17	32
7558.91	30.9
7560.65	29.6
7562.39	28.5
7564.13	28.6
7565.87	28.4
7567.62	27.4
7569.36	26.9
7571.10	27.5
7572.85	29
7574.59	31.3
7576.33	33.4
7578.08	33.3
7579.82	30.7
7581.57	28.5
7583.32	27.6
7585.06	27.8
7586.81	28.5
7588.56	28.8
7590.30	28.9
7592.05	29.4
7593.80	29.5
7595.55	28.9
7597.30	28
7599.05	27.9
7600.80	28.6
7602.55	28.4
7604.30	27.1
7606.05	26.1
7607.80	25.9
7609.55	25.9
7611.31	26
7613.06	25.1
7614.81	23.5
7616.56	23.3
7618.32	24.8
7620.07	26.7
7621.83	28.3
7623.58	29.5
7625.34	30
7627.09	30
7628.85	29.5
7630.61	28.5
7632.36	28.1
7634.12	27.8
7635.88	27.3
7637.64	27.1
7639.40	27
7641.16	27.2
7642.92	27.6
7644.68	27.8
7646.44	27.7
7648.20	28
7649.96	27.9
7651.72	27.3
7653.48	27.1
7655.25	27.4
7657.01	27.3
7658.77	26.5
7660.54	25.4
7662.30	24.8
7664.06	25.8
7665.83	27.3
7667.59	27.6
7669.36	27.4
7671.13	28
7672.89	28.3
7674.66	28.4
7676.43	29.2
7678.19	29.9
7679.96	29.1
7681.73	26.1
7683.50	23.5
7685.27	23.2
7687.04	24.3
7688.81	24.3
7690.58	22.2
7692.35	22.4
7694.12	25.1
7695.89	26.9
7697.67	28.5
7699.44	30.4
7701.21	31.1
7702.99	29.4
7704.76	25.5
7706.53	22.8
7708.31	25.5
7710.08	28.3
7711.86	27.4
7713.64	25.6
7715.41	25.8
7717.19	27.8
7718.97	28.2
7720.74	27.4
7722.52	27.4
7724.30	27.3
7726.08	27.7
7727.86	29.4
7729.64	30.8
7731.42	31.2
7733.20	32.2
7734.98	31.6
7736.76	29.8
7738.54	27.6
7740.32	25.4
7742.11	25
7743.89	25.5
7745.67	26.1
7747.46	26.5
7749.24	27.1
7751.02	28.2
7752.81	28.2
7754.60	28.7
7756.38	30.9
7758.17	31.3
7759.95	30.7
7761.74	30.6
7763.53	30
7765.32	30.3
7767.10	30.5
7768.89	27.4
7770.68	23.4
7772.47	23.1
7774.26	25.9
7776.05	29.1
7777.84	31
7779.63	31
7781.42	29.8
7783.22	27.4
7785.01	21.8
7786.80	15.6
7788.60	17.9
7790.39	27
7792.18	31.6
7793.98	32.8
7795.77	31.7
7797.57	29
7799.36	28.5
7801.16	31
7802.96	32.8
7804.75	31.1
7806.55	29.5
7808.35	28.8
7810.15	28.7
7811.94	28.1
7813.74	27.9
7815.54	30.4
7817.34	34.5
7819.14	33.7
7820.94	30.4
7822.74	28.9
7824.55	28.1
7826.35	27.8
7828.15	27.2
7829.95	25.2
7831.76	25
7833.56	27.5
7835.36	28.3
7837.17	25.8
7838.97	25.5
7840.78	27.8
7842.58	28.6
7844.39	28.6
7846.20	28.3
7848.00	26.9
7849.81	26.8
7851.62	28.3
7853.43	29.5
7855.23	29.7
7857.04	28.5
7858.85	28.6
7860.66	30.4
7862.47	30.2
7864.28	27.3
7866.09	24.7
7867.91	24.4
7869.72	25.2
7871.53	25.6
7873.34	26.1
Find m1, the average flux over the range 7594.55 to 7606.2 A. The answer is 28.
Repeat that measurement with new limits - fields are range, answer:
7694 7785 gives 28.1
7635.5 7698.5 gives 26.7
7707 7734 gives 28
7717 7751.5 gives 28.1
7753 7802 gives 28.1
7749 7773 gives 28.7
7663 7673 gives 27.3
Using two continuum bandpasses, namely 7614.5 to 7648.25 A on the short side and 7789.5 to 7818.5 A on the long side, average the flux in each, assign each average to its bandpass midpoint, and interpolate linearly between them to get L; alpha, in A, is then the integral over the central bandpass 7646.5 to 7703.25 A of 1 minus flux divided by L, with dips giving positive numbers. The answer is 2.73 A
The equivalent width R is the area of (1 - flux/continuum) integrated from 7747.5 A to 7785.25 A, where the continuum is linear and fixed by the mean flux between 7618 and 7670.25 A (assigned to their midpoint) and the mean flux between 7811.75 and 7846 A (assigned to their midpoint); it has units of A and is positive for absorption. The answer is -0.52 A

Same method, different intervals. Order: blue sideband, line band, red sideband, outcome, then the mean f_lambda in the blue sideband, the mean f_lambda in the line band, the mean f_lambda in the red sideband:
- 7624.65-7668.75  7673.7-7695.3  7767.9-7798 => 1.30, 27.5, 25.7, 26.8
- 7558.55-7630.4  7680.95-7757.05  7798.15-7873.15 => 3.06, 28.2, 27.2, 28.4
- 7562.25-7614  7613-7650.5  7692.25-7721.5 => 0.62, 28.4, 27.4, 27.1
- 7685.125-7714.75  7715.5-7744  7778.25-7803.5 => -1.88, 26.1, 28.4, 27.7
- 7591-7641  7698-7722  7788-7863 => 0.58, 27.4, 27.4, 28.8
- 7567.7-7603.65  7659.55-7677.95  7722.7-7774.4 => 0.91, 29.1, 27.3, 28.4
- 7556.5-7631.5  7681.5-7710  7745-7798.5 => 2.31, 28.3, 25.8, 27.8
